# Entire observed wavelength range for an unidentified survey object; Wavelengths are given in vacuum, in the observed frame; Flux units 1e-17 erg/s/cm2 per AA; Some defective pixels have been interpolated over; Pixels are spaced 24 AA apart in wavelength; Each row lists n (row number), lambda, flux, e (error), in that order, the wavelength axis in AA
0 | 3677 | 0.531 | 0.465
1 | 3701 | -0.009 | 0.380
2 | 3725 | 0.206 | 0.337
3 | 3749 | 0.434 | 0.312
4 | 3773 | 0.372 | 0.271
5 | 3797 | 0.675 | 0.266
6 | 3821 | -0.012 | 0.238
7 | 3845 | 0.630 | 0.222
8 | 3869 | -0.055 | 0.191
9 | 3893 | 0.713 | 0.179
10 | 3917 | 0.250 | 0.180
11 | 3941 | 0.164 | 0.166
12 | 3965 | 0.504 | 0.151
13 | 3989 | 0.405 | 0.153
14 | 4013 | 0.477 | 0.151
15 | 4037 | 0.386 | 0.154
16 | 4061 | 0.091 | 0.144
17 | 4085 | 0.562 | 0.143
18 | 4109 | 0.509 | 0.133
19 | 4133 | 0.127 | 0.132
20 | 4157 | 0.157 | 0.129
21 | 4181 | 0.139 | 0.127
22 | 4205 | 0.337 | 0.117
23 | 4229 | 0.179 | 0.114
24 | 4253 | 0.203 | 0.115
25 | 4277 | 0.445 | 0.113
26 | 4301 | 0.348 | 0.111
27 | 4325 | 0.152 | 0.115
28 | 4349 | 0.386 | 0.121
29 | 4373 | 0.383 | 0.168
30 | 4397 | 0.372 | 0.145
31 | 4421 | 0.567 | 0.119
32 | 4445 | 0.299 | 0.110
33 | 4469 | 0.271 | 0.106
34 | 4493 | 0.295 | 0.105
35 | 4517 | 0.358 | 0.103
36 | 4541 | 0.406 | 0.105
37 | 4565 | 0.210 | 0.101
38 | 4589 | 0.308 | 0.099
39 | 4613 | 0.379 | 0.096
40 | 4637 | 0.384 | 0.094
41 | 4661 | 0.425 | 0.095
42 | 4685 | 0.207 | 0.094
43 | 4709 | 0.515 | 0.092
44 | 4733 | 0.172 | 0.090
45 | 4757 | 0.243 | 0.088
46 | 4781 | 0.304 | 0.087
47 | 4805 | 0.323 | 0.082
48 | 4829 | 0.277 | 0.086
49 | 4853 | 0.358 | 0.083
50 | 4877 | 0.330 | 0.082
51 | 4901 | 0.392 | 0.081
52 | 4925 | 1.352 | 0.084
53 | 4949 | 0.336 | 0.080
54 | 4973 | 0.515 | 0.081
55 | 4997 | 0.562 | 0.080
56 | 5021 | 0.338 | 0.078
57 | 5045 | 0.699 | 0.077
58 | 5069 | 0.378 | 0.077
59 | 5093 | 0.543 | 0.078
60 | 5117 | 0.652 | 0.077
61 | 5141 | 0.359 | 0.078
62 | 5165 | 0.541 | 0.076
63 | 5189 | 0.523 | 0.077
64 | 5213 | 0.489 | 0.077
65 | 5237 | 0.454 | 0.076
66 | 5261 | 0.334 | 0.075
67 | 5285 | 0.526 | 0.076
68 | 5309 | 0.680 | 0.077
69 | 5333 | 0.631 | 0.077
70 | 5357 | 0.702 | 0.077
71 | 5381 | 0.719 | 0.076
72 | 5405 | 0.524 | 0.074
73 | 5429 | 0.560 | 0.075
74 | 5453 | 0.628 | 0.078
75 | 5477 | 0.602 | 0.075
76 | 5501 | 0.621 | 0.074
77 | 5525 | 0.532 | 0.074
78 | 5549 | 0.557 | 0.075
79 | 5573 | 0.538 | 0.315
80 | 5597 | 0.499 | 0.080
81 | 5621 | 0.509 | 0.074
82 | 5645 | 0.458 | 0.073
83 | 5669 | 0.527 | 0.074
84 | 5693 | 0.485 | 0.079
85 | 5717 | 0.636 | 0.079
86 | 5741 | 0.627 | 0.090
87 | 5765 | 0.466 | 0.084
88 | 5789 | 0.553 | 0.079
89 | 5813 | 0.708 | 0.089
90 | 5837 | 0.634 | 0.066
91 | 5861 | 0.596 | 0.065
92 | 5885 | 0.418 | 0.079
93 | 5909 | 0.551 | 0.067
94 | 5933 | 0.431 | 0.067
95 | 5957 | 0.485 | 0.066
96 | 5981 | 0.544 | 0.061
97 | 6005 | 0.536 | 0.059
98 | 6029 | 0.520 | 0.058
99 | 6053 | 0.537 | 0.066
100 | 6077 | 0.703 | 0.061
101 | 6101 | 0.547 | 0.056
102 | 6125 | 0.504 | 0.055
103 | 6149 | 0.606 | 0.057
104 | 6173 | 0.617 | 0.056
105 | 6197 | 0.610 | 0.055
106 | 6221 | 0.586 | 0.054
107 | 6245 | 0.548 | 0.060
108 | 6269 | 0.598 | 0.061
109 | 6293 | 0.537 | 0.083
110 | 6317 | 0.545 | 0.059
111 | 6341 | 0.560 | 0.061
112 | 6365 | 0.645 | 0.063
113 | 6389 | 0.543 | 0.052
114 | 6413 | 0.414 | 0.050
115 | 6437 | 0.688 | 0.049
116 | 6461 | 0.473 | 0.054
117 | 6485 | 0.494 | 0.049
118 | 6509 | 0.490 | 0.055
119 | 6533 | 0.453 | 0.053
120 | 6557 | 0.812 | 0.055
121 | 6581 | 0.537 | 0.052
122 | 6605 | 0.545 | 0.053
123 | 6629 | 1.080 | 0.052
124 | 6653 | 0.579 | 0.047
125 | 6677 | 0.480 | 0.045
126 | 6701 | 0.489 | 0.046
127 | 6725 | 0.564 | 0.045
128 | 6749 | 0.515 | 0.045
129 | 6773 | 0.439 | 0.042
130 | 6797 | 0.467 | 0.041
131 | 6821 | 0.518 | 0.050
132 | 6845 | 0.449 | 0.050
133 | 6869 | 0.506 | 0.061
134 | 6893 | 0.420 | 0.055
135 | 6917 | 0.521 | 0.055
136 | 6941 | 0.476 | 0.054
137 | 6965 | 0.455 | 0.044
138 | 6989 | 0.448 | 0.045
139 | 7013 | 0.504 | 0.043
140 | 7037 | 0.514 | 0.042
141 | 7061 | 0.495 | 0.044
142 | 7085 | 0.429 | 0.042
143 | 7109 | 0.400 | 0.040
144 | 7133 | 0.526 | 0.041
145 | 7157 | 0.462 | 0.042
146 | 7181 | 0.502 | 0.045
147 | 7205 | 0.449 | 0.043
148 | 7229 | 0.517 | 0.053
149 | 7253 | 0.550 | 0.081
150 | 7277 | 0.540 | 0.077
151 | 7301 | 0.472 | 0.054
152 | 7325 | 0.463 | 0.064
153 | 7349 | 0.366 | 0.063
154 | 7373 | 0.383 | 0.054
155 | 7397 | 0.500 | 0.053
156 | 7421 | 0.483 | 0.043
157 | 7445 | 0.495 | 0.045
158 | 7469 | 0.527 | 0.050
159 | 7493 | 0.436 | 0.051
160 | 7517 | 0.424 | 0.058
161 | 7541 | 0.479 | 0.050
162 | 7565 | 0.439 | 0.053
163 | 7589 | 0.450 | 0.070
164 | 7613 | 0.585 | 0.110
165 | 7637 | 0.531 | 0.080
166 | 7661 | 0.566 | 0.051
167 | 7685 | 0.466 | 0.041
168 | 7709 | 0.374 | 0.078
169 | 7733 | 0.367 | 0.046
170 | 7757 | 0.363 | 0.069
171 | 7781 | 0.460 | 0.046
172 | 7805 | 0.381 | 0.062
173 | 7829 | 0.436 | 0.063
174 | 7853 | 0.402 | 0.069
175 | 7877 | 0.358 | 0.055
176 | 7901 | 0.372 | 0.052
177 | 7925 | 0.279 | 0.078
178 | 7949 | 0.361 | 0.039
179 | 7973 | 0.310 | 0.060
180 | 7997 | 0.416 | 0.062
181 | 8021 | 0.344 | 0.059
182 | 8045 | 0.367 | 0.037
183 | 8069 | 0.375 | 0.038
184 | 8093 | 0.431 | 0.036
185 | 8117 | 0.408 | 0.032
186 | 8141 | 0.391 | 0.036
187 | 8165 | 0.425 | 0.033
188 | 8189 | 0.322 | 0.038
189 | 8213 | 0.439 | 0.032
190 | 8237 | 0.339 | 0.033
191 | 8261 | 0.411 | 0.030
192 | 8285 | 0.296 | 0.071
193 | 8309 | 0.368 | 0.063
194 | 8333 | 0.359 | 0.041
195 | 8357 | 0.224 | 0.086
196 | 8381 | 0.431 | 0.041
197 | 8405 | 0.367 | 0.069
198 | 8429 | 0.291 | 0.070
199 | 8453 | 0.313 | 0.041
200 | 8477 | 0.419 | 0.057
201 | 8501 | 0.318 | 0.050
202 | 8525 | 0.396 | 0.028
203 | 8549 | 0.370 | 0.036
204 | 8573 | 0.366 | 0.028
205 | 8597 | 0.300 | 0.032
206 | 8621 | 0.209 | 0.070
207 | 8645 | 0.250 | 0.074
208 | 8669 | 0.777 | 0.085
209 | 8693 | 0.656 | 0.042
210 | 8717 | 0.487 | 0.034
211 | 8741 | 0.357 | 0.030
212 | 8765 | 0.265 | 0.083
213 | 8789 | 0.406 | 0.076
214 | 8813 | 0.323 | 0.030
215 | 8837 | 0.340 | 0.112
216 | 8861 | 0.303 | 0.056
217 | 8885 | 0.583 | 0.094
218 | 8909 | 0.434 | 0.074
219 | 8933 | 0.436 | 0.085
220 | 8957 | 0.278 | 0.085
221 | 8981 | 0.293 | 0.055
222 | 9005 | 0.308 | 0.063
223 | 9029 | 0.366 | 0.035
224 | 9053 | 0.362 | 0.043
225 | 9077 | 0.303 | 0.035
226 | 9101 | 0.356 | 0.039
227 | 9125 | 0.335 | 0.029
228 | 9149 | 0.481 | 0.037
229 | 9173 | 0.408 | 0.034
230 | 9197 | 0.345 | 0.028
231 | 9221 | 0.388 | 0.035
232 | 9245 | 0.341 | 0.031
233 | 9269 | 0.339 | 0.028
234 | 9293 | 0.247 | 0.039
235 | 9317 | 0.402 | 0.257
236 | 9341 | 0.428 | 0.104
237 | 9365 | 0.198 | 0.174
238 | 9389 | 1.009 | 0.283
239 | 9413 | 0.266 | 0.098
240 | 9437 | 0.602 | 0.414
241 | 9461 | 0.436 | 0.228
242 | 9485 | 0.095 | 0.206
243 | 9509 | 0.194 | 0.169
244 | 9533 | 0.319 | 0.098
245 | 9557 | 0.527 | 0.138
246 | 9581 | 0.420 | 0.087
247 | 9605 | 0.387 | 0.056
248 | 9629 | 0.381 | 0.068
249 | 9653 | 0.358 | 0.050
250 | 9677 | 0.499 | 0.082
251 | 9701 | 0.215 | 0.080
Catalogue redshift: 0.32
